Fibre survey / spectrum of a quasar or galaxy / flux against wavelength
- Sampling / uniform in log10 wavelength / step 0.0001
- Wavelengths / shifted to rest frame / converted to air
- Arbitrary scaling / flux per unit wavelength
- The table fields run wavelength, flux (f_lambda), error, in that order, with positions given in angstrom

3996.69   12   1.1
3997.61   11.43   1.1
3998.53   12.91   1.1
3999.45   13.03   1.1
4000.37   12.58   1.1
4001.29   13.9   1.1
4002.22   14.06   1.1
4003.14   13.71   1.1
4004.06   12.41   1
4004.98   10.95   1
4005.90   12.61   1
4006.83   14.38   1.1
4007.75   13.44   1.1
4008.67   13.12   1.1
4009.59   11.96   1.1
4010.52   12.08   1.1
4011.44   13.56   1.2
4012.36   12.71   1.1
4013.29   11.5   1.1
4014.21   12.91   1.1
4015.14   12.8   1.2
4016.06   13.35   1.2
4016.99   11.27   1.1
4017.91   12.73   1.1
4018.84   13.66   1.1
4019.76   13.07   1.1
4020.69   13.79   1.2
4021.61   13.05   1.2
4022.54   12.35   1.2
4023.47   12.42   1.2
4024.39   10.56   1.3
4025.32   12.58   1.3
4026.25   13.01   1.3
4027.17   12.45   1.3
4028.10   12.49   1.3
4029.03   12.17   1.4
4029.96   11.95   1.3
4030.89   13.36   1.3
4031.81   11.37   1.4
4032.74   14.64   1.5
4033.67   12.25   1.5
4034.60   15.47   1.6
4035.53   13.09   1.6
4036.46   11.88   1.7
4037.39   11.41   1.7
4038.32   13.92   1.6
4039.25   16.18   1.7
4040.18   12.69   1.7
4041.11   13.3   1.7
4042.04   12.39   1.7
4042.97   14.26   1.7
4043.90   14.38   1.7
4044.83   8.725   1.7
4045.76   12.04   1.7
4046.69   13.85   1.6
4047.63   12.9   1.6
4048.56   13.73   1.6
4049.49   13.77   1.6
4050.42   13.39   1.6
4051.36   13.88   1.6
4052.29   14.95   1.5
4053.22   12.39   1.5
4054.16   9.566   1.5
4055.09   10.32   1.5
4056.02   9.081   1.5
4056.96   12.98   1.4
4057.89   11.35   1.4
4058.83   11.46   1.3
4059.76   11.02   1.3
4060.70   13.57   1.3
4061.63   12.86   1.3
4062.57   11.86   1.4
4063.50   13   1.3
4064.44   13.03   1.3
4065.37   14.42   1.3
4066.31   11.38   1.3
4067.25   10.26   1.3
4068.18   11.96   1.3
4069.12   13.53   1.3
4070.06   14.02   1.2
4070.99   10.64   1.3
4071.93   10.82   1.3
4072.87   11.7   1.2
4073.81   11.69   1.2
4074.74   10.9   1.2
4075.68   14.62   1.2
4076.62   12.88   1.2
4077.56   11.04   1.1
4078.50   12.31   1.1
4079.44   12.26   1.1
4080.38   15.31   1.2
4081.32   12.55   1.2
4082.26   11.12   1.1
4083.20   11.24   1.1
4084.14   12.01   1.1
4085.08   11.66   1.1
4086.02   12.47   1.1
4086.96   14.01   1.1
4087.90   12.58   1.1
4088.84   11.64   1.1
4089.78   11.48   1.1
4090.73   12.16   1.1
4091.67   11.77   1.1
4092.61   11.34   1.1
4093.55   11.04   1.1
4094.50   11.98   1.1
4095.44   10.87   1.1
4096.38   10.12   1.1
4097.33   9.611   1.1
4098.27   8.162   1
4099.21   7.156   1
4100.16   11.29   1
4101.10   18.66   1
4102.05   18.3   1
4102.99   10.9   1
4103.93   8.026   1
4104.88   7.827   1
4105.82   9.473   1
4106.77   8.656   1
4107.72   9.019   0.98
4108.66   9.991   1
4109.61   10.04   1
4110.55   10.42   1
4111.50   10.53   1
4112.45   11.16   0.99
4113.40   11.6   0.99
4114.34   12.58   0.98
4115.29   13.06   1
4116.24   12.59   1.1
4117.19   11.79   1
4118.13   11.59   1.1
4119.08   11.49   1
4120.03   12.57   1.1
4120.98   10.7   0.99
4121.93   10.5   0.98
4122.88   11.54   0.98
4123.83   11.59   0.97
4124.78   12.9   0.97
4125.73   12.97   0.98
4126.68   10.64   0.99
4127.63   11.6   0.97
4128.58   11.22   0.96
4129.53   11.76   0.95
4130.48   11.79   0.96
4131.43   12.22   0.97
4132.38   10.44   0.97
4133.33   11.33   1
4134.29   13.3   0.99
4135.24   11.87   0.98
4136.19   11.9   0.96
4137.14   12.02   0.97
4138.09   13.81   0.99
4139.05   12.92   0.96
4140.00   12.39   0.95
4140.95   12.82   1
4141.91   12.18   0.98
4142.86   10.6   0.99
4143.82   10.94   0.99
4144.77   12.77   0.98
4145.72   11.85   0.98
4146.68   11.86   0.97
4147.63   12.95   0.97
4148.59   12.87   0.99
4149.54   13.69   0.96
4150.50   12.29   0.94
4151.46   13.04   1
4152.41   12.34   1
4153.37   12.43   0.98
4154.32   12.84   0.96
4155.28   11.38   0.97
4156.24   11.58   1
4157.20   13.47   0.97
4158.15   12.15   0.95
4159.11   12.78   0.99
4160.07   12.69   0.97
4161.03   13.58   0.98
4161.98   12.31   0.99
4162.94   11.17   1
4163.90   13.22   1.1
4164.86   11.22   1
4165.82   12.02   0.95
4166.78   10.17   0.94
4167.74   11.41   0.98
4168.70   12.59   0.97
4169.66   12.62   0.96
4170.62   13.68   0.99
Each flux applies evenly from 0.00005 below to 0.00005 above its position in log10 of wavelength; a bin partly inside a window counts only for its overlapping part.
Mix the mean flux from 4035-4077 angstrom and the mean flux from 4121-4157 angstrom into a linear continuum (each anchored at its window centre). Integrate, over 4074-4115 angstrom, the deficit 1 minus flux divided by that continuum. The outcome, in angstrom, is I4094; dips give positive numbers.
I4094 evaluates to 2.8 angstrom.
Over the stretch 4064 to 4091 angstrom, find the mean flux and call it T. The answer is 12.3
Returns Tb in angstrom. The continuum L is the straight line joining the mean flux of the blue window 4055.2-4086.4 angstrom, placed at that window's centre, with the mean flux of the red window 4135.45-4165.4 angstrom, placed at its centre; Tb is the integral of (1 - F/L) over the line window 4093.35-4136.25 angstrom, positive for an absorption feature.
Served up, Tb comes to 3.49 angstrom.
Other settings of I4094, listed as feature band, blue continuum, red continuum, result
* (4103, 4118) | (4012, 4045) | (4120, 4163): 2.2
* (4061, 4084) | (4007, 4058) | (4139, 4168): 0.5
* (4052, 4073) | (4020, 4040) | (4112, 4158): 1.1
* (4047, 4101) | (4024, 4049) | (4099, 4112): -1.2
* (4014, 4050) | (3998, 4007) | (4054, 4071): -1.1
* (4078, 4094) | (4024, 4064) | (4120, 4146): 0.1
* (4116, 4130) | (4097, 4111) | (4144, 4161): -0.5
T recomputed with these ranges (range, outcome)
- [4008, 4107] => 12.3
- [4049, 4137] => 11.8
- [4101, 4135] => 11.4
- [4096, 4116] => 10.8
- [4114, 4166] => 12.1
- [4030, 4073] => 12.6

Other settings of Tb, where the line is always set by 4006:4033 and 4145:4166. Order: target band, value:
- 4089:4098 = 1.0 angstrom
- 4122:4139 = 0.8 angstrom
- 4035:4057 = -0.1 angstrom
